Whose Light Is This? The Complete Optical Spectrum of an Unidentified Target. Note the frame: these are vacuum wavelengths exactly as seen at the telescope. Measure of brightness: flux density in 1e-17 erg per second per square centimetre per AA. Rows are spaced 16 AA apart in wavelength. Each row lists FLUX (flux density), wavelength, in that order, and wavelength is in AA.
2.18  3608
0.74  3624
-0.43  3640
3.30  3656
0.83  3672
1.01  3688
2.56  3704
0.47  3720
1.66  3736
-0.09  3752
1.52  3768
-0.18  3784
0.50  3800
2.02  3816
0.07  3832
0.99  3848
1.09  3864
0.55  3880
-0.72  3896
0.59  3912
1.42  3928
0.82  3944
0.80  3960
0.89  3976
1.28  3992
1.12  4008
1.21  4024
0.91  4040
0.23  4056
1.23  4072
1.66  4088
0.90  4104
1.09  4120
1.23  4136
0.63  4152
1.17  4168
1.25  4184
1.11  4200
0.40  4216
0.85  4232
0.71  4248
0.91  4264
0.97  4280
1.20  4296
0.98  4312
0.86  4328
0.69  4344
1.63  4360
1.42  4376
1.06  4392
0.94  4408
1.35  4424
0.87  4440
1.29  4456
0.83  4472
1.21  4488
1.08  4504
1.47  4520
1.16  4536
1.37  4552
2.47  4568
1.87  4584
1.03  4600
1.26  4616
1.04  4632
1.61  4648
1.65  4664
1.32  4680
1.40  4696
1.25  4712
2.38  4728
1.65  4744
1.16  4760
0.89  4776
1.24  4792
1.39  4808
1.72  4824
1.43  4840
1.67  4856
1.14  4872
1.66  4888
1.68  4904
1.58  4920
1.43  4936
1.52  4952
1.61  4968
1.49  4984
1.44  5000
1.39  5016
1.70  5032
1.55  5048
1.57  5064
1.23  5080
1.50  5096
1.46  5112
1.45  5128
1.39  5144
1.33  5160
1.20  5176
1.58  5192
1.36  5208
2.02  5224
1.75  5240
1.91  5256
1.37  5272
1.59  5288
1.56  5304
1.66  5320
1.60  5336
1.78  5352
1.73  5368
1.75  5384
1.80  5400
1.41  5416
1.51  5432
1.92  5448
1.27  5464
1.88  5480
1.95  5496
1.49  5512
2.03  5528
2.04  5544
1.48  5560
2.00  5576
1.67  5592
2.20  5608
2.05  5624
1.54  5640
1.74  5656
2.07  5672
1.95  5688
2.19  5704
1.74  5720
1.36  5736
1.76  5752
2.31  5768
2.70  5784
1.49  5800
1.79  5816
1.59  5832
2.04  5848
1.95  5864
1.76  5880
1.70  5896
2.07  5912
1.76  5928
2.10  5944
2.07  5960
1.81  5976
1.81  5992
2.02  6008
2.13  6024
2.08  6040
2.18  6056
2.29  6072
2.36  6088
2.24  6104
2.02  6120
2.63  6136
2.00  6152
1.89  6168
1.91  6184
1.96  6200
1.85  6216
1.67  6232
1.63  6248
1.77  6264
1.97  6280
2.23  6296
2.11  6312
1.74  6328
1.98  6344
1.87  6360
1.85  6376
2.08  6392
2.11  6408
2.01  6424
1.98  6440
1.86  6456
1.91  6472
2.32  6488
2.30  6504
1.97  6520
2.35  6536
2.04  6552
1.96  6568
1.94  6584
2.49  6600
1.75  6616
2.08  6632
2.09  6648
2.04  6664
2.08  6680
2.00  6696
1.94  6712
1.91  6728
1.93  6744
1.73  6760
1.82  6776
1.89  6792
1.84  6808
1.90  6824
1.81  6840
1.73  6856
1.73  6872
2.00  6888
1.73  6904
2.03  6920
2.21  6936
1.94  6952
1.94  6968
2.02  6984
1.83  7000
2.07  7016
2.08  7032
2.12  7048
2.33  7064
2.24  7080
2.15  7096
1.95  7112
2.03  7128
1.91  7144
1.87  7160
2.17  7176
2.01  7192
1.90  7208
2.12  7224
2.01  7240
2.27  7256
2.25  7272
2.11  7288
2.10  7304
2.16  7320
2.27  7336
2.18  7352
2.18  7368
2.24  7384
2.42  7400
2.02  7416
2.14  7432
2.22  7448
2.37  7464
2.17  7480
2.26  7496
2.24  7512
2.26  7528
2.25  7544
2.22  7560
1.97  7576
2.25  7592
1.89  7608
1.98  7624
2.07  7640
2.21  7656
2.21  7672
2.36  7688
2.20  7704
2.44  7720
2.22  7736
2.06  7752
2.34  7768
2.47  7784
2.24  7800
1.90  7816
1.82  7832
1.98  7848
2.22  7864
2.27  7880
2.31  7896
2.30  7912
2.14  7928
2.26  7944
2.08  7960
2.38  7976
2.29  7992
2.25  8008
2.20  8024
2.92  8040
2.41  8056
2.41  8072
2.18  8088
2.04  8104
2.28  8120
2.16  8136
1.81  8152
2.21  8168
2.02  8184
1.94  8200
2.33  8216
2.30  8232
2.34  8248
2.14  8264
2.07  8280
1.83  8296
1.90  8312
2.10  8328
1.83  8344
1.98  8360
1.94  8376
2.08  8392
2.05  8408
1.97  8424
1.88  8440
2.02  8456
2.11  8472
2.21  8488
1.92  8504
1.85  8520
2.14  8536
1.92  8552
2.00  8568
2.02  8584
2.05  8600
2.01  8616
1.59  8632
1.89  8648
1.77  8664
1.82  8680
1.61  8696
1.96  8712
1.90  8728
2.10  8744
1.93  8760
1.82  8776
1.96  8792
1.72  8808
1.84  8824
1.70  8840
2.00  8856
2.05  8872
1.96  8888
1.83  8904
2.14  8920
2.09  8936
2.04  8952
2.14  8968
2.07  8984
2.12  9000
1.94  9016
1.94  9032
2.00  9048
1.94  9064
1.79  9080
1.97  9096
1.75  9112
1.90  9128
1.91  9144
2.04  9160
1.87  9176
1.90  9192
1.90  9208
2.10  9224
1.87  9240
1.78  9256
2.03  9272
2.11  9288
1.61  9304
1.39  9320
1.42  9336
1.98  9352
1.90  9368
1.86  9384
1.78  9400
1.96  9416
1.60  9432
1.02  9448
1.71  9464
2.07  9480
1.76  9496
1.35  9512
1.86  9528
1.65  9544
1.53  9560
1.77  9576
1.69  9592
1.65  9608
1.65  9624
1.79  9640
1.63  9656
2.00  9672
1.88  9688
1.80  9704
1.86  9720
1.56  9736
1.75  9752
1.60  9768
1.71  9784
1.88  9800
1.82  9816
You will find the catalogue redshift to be 0.226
